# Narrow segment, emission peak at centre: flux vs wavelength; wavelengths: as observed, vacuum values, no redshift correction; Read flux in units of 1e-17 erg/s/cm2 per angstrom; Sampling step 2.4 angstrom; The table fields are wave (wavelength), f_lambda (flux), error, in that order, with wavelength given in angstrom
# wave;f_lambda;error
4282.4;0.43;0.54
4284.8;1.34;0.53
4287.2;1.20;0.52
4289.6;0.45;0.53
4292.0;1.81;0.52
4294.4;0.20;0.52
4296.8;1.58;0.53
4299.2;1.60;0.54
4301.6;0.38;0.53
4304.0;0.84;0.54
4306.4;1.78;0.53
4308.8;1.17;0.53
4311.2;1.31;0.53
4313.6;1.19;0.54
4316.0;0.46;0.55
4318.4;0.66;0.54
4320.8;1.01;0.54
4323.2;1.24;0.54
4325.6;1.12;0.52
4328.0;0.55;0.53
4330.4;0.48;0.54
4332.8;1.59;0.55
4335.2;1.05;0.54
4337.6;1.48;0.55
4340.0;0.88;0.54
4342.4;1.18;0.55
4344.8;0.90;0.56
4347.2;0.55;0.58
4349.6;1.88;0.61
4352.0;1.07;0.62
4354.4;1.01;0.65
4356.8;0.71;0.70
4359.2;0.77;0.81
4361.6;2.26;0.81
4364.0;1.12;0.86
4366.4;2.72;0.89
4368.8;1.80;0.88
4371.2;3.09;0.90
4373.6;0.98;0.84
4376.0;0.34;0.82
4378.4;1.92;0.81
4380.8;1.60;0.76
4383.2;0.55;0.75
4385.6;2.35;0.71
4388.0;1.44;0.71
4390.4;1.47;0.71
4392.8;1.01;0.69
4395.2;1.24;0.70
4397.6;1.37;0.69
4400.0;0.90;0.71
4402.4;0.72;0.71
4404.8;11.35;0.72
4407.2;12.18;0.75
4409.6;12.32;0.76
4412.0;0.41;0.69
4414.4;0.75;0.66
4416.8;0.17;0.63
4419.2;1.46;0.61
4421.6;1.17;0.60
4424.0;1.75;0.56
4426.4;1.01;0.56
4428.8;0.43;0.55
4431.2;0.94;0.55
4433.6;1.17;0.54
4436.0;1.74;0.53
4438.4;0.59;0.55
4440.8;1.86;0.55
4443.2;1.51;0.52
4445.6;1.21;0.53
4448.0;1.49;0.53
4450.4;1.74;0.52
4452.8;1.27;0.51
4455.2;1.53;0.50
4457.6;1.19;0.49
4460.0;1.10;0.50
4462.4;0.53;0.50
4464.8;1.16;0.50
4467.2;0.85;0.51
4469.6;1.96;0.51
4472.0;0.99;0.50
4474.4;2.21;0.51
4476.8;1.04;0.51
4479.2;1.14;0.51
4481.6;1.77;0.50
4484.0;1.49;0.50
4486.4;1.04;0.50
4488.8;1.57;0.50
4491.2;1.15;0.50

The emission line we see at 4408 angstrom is [O II]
